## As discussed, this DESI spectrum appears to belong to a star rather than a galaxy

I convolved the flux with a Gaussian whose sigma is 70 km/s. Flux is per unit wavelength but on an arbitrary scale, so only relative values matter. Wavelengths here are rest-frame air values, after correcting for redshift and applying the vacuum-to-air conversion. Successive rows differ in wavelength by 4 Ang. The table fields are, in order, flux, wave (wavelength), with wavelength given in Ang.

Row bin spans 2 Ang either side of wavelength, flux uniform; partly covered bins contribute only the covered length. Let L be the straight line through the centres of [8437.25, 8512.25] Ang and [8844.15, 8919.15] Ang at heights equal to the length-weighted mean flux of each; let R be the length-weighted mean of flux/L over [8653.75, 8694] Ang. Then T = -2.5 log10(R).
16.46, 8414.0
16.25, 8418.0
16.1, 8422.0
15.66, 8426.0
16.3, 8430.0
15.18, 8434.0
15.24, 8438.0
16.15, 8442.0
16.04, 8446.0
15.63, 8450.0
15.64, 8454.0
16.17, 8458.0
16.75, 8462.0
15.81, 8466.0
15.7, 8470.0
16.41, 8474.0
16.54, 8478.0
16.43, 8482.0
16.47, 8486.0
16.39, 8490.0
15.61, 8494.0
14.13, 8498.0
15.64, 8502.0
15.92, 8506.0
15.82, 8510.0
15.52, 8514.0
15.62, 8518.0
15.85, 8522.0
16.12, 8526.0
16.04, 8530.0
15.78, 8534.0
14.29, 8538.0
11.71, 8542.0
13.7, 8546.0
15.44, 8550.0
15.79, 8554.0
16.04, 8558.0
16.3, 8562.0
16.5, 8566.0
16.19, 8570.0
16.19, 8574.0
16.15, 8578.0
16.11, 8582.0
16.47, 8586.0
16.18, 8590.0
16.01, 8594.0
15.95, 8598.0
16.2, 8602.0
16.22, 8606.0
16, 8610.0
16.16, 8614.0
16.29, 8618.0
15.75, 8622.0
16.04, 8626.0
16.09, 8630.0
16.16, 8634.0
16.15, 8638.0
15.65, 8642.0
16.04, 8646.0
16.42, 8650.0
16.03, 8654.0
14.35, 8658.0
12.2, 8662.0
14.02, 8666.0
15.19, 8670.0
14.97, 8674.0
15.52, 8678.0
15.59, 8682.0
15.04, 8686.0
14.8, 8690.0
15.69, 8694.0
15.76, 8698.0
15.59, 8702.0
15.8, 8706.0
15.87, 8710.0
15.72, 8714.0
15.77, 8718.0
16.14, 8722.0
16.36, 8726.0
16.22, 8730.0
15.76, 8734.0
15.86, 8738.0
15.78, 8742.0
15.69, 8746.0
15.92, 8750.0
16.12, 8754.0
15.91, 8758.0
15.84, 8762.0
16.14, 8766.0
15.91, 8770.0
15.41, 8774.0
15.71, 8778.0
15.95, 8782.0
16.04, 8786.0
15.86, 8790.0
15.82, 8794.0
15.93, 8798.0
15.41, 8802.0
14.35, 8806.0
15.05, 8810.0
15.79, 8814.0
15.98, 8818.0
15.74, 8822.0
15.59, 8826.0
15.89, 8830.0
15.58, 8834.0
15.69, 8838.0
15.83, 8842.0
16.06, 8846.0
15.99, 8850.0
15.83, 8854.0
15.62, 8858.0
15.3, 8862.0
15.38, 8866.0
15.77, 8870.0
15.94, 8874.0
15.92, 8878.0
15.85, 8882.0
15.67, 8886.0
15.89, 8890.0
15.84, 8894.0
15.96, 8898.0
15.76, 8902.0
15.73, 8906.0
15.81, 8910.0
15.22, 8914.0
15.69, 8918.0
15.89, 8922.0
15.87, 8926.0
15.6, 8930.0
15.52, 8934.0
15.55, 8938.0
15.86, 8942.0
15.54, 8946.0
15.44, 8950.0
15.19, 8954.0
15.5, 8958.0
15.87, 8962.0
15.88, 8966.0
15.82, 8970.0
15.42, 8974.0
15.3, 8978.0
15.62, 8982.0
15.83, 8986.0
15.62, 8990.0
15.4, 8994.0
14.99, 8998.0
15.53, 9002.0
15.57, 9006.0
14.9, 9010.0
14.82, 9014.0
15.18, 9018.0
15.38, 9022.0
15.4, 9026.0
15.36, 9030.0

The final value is 0.077 mag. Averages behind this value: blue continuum 15.9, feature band 14.8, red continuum 15.7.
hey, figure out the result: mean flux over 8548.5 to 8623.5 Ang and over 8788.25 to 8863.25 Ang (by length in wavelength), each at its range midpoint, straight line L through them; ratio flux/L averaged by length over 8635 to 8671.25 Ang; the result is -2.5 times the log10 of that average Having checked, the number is 0.058 mag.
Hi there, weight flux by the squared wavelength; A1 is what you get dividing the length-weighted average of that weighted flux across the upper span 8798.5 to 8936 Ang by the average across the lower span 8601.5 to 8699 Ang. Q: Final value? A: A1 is 1.06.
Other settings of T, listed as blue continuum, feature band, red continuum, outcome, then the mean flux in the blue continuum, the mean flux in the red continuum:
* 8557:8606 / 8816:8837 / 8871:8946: 0.01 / 16.2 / 15.7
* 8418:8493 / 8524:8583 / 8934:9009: 0.03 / 16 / 15.5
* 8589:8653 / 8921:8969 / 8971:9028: -0.01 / 16.1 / 15.4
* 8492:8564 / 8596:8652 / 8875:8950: -0.05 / 15.3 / 15.7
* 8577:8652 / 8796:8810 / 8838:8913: 0.05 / 16.1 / 15.8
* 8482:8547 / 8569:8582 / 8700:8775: -0.05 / 15.3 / 15.9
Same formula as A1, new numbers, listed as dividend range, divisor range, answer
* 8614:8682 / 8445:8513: 1.01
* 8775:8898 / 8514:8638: 1.06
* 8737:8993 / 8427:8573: 1.09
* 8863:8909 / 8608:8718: 1.07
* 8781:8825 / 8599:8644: 1.01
